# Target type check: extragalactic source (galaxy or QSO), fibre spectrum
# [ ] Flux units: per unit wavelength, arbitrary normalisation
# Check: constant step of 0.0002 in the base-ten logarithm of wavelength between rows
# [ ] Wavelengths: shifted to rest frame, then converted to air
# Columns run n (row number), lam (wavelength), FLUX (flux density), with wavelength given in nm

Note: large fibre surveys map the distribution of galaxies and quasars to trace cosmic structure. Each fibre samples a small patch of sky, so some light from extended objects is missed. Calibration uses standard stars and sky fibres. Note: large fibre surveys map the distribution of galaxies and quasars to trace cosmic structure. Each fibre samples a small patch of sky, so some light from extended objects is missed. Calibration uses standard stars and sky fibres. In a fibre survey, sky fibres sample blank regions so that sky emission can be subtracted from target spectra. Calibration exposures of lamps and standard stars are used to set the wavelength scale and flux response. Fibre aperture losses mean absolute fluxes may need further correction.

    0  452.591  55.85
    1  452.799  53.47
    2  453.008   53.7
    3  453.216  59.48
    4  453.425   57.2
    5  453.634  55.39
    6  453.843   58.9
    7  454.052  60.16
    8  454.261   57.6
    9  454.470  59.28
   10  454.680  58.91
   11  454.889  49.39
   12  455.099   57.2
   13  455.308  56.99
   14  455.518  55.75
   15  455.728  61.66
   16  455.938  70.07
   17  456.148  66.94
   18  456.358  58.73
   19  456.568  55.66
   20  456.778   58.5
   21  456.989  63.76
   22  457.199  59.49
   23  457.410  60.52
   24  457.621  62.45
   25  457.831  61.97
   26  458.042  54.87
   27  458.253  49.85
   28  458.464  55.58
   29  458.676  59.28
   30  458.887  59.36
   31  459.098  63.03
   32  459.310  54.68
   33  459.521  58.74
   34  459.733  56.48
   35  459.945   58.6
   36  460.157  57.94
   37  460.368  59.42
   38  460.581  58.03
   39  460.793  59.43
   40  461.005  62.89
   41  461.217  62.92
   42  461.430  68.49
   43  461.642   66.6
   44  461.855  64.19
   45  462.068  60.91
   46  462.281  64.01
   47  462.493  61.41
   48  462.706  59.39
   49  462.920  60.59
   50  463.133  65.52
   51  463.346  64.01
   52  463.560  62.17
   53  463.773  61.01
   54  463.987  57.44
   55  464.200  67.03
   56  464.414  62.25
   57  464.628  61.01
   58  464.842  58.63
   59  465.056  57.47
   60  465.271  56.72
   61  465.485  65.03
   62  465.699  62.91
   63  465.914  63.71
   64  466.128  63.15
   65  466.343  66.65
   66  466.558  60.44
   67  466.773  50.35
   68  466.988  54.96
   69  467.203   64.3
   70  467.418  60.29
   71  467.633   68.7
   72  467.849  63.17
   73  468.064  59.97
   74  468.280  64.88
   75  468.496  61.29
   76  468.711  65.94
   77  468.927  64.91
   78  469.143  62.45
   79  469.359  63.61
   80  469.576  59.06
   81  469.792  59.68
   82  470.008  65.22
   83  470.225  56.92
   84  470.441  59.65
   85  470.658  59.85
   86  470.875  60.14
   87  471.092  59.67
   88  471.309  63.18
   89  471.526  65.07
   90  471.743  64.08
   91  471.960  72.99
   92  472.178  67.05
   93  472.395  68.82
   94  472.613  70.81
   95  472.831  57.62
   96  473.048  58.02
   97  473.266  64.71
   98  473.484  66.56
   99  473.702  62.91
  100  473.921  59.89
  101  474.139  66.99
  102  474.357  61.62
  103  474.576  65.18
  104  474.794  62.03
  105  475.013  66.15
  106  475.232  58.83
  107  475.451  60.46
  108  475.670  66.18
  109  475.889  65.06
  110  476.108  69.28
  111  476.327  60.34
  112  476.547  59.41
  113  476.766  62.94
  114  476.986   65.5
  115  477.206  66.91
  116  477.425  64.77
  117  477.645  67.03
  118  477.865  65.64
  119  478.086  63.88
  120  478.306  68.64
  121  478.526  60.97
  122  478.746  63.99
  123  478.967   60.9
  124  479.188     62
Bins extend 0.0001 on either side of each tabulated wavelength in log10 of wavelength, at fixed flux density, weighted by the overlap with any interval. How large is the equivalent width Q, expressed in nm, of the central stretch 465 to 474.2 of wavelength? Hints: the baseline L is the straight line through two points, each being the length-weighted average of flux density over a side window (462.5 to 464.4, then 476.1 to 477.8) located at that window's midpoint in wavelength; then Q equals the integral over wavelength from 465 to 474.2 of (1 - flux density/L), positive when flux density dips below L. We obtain 0.08 nm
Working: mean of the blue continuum 62.1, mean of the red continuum 64.3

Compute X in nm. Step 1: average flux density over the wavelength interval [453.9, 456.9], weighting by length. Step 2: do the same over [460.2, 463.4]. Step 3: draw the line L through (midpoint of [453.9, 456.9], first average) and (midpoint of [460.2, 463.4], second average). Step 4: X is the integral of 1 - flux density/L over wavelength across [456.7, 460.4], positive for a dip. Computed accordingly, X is 0.13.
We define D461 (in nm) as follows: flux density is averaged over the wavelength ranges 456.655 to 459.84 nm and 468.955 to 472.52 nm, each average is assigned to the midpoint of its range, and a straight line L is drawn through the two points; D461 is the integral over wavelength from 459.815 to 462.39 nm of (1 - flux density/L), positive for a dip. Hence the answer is -0.10 nm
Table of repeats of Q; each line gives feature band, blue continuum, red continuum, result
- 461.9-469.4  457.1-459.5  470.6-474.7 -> -0.08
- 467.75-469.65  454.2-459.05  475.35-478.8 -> -0.02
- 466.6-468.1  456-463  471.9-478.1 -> 0.05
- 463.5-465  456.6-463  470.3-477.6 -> 0.00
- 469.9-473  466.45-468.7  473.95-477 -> -0.07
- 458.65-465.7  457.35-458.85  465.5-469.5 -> -0.16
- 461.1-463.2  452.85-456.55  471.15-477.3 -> -0.09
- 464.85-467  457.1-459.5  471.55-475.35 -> 0.04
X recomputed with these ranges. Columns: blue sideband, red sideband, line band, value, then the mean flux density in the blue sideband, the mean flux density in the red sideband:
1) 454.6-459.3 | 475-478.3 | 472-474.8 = -0.04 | 59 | 64.2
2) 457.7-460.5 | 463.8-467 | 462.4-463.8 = -0.06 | 57.7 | 60.7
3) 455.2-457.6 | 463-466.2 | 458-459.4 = 0.10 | 60.8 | 61.9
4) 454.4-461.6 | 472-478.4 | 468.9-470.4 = 0.03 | 59.4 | 64.3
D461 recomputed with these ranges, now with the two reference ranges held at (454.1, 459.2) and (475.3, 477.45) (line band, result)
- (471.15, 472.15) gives -0.05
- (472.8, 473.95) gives 0.02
